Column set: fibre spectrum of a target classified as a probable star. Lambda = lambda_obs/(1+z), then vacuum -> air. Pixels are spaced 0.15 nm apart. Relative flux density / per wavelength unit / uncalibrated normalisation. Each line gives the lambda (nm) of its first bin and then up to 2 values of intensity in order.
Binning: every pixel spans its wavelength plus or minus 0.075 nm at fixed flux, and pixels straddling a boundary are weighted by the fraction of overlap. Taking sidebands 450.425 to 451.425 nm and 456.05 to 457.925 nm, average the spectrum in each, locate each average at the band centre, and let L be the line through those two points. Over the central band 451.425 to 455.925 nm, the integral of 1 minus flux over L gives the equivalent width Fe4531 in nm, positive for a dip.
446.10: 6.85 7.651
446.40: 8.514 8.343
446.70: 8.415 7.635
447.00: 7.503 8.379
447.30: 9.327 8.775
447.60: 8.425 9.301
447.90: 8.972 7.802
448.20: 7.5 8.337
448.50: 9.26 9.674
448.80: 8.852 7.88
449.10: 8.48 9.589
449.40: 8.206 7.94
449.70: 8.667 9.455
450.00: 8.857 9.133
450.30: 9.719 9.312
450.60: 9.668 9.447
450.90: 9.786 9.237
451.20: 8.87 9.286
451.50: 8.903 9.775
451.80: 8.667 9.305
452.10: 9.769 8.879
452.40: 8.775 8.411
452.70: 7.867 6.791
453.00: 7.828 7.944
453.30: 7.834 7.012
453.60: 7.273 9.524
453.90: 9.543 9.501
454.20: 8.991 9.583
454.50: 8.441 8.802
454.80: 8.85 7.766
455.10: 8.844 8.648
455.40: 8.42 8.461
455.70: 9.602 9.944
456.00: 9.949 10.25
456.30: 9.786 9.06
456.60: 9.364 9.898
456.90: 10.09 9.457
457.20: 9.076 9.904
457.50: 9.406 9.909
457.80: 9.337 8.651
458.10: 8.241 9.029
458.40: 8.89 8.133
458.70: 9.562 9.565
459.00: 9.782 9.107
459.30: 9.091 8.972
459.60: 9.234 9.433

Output 0.39 nm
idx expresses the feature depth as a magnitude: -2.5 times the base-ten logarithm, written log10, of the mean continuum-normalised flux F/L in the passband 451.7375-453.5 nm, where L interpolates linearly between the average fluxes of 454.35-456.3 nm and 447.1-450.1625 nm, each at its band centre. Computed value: 0.08 mag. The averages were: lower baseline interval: 8.7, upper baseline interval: 9.05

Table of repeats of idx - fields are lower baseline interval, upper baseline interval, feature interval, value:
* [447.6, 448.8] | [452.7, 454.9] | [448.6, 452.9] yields -0.05 mag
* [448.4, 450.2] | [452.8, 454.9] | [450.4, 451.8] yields -0.08 mag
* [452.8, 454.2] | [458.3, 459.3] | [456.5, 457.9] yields -0.08 mag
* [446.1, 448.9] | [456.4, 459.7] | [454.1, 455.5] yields 0.04 mag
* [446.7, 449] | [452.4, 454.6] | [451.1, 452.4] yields -0.09 mag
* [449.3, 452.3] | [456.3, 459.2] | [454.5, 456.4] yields 0.02 mag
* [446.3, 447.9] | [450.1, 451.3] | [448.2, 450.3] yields 0.03 mag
